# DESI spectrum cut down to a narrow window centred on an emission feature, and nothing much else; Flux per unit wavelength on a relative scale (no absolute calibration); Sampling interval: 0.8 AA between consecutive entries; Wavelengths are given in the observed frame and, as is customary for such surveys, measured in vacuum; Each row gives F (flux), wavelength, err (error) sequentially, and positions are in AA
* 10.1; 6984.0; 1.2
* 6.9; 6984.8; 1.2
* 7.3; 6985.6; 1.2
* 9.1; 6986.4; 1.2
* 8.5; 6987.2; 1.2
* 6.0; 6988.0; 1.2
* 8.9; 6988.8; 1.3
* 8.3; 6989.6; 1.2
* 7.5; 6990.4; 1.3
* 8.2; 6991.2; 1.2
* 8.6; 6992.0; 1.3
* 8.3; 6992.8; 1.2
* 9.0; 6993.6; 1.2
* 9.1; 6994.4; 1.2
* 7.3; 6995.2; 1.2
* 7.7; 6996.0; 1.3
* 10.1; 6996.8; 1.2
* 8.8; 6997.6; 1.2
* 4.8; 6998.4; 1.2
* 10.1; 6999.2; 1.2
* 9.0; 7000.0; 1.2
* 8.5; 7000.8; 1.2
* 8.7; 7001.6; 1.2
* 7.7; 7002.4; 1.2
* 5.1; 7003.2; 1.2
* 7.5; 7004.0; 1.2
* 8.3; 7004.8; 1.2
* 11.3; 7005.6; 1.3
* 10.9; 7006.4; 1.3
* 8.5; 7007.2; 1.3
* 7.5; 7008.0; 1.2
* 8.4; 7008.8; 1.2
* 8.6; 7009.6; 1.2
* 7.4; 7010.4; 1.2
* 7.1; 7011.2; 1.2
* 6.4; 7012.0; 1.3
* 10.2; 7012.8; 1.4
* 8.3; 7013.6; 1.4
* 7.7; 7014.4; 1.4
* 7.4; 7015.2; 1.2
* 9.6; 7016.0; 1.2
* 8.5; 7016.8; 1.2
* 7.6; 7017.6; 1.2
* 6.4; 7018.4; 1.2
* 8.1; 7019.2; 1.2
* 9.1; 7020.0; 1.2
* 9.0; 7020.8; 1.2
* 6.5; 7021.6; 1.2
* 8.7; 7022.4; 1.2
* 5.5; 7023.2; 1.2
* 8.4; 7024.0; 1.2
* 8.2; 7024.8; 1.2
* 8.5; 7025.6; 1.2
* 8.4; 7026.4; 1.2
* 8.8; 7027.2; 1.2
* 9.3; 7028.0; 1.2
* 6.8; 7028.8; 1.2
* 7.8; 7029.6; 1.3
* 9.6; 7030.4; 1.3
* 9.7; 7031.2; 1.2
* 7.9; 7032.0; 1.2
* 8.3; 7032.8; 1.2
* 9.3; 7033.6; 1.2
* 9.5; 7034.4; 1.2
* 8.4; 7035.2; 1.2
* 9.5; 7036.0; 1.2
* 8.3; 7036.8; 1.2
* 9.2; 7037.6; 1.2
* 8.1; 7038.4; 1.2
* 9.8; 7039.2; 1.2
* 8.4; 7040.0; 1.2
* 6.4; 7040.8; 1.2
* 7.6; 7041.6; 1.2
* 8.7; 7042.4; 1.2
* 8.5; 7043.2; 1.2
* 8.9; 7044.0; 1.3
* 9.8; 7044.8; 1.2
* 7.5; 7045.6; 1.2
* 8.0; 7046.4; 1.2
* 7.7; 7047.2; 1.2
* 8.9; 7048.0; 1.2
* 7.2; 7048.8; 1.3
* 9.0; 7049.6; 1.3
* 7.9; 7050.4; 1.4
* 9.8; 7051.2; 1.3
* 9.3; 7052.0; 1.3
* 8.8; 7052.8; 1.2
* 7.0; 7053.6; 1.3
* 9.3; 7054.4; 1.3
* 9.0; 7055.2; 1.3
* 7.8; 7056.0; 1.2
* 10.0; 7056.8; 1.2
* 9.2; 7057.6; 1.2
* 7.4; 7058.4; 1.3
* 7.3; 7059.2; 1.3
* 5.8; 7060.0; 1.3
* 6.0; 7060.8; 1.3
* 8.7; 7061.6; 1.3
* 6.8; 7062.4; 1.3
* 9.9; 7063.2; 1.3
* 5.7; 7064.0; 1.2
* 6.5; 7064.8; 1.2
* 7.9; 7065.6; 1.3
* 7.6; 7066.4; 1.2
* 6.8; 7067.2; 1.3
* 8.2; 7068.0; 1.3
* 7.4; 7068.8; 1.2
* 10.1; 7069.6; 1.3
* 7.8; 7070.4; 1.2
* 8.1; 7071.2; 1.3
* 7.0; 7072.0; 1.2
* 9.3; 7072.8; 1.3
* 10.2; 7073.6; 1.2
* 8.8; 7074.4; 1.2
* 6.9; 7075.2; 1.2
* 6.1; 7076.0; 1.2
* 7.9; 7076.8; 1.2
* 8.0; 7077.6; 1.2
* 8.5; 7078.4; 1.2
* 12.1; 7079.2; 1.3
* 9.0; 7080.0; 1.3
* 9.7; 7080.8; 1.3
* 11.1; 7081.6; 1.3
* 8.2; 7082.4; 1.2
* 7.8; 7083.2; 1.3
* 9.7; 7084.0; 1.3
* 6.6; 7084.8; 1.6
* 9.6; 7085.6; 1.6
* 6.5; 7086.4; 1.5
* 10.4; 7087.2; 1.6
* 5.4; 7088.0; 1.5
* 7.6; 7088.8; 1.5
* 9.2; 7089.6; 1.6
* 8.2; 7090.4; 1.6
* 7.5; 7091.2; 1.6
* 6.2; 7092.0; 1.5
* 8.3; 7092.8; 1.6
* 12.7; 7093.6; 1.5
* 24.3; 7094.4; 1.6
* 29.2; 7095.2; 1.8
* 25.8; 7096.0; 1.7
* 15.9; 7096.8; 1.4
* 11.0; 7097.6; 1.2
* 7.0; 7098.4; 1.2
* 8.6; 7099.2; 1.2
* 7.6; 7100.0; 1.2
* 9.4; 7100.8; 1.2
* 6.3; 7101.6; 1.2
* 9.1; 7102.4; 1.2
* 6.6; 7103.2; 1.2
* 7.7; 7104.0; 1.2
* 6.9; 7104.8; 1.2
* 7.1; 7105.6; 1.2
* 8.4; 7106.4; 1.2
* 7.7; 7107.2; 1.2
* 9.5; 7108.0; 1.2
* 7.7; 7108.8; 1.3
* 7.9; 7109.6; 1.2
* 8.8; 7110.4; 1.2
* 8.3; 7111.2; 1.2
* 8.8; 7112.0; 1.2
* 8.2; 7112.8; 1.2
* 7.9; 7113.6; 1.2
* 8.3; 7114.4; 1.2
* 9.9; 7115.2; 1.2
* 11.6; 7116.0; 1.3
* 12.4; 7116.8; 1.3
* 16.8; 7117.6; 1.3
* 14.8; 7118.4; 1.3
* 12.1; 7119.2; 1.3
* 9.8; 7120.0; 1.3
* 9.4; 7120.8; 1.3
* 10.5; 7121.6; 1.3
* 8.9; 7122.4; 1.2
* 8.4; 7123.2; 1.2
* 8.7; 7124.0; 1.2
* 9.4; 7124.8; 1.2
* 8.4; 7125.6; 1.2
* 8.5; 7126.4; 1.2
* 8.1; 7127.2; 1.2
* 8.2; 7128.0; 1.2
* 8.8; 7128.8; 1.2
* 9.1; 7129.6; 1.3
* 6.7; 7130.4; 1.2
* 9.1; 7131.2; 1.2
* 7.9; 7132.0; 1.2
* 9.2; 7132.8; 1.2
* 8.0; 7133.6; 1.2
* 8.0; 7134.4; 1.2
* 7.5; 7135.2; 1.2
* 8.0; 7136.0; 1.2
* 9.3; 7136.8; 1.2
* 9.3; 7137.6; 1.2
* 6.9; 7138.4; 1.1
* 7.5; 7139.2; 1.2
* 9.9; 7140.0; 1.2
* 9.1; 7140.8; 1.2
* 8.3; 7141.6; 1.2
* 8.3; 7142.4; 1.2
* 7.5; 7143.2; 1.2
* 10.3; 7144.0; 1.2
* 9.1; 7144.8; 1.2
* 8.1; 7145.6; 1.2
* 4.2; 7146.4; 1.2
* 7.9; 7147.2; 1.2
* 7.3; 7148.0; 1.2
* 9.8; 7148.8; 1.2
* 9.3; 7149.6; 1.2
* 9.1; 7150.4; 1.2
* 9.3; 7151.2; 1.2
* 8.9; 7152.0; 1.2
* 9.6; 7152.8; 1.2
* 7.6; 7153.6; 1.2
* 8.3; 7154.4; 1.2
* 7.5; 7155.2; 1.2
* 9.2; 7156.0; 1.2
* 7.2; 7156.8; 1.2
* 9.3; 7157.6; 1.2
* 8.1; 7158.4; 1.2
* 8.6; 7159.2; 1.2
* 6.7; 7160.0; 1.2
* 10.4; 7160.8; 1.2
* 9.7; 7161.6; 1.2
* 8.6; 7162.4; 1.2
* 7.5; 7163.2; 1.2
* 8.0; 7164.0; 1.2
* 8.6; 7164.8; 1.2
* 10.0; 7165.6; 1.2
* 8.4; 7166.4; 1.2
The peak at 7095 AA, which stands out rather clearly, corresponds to H-alpha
